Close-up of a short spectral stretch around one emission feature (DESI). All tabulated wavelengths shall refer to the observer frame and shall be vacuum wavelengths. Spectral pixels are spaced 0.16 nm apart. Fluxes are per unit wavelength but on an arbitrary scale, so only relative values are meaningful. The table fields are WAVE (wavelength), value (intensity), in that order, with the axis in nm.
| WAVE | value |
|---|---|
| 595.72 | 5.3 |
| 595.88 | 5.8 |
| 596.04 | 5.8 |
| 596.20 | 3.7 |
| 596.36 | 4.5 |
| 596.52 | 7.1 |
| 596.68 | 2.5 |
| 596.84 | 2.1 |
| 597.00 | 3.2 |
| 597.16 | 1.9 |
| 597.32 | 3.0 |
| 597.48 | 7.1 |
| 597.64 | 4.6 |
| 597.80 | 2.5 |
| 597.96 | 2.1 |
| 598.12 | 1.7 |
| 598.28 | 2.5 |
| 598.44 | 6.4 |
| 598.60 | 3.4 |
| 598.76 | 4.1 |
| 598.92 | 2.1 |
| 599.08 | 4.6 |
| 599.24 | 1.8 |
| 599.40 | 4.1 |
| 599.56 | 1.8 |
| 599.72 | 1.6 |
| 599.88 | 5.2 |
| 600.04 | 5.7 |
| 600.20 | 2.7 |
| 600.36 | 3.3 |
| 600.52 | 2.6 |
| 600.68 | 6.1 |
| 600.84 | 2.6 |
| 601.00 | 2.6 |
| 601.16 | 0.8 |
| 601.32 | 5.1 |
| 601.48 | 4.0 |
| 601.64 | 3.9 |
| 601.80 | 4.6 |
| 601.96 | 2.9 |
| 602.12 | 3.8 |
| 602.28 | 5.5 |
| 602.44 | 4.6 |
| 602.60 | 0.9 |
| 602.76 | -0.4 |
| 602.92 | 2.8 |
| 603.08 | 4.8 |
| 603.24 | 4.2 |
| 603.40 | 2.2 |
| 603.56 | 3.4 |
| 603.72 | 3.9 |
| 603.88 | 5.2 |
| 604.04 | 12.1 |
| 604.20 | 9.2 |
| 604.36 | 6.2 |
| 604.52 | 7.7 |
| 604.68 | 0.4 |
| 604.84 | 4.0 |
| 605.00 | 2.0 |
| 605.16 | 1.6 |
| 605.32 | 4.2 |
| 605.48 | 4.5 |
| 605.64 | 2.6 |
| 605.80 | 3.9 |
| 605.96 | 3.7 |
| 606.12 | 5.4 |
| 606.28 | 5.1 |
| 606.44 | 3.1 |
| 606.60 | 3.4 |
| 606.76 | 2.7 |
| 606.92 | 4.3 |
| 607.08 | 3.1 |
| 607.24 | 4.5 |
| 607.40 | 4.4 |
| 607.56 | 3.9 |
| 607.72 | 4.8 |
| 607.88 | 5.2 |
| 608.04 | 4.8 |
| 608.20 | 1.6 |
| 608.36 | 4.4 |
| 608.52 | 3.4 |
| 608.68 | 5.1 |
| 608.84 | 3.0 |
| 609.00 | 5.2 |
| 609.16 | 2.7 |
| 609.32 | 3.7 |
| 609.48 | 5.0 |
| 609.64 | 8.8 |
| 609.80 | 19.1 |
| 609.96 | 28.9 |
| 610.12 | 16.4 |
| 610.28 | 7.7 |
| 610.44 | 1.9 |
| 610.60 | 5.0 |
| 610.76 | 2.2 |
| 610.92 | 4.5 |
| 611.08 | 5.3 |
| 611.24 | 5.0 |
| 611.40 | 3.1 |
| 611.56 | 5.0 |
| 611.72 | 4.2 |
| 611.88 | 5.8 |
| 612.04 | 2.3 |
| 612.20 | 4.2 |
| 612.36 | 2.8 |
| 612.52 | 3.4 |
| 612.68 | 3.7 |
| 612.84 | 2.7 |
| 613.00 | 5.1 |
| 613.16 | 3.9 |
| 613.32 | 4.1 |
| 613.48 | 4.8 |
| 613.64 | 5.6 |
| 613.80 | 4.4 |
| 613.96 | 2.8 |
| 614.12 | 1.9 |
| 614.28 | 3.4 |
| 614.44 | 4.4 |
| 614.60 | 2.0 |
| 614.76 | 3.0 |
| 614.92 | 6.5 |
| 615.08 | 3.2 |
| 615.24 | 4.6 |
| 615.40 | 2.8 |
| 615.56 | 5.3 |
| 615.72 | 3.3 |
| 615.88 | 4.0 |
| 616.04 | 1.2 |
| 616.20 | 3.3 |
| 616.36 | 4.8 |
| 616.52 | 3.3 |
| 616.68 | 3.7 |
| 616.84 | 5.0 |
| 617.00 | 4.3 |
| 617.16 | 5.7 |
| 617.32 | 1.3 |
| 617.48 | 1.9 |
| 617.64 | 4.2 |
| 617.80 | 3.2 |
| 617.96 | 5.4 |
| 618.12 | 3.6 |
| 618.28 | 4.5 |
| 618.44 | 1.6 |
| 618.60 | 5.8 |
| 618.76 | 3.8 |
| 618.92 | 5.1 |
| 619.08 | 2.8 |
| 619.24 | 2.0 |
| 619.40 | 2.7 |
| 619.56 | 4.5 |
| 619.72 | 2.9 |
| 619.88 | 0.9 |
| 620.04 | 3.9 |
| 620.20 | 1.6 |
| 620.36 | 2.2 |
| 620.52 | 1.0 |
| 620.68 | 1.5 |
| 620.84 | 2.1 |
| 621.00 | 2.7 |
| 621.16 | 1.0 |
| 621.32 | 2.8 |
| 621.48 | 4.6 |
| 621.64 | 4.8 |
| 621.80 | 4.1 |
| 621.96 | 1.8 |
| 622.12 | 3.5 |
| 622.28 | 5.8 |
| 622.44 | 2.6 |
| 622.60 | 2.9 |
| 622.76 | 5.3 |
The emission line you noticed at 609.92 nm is [O III] 5007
